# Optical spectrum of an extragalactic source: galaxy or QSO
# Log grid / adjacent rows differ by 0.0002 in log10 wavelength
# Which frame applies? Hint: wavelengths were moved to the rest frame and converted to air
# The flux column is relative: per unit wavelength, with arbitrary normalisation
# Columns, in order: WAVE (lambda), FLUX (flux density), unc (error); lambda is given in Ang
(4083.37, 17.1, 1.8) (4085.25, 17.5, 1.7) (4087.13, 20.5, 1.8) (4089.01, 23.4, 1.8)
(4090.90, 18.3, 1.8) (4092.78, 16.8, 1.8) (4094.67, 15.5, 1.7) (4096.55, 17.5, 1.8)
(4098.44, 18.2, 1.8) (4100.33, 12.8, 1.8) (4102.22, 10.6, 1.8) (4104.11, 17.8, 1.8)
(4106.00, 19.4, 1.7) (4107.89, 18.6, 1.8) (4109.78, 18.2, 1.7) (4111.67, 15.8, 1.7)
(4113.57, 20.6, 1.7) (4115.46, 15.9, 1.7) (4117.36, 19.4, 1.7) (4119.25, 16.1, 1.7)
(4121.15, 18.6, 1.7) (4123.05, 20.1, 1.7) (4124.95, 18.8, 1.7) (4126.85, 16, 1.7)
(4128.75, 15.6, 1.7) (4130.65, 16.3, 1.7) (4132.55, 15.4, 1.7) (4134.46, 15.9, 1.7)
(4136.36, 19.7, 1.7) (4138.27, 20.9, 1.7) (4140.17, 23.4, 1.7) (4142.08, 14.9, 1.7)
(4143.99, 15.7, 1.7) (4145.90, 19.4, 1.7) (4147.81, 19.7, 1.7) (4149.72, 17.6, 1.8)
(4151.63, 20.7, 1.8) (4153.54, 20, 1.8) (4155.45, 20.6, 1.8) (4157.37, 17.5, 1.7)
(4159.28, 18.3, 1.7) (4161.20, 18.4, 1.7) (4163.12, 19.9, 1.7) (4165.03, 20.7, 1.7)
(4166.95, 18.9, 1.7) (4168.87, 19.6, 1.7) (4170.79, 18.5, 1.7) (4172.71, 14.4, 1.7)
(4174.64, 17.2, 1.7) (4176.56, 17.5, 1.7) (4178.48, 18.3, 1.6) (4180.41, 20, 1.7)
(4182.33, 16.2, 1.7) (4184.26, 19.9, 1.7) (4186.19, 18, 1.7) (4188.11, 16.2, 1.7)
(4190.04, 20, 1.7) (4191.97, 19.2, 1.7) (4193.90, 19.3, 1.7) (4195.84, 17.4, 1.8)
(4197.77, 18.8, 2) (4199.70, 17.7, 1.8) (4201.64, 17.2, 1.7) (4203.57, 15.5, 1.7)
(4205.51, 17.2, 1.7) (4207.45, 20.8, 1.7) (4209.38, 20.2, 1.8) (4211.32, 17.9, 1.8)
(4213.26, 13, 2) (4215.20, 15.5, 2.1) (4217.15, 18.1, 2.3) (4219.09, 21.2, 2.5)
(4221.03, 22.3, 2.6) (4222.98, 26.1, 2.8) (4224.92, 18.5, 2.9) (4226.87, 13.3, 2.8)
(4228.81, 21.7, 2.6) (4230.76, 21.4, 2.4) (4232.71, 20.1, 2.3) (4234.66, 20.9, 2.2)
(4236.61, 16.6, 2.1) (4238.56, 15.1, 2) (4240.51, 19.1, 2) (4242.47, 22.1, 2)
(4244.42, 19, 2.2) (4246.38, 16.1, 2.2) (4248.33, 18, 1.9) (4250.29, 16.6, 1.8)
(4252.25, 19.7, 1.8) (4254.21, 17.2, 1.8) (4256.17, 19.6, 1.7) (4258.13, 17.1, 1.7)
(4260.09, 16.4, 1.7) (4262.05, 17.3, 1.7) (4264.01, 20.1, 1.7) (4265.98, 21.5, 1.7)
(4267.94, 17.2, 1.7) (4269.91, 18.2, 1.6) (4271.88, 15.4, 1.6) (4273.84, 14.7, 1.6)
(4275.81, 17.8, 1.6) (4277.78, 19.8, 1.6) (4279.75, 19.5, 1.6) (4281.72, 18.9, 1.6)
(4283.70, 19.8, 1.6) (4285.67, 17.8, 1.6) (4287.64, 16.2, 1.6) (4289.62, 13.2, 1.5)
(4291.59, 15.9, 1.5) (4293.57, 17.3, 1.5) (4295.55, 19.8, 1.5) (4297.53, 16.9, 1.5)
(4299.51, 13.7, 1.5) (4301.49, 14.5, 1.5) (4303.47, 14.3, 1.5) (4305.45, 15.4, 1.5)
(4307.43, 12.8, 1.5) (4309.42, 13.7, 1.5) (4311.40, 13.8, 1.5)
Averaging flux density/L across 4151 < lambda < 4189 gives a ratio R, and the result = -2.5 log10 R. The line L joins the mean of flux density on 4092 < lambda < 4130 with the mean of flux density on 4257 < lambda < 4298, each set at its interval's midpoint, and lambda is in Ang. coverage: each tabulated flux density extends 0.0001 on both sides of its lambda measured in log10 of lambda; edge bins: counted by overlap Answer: -0.07 mag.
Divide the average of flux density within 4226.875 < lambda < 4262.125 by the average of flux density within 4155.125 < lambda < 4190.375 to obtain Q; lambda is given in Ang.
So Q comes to 1.00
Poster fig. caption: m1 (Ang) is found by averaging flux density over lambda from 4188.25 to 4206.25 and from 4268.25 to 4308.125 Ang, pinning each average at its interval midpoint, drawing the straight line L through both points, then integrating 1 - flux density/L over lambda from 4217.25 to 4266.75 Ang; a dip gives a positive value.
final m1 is -5.0 Ang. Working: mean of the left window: 18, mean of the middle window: 19.1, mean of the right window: 16.6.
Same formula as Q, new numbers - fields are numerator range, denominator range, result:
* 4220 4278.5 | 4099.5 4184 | 1.04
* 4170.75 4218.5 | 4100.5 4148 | 1.01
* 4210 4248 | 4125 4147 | 1.07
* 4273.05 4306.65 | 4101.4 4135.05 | 0.97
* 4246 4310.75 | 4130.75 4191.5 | 0.92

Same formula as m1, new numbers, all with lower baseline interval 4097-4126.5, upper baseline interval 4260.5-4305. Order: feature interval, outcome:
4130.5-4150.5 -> -0.9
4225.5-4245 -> -1.9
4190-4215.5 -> -0.8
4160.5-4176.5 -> -1.0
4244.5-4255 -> -0.2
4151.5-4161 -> -1.0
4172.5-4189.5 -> -0.4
